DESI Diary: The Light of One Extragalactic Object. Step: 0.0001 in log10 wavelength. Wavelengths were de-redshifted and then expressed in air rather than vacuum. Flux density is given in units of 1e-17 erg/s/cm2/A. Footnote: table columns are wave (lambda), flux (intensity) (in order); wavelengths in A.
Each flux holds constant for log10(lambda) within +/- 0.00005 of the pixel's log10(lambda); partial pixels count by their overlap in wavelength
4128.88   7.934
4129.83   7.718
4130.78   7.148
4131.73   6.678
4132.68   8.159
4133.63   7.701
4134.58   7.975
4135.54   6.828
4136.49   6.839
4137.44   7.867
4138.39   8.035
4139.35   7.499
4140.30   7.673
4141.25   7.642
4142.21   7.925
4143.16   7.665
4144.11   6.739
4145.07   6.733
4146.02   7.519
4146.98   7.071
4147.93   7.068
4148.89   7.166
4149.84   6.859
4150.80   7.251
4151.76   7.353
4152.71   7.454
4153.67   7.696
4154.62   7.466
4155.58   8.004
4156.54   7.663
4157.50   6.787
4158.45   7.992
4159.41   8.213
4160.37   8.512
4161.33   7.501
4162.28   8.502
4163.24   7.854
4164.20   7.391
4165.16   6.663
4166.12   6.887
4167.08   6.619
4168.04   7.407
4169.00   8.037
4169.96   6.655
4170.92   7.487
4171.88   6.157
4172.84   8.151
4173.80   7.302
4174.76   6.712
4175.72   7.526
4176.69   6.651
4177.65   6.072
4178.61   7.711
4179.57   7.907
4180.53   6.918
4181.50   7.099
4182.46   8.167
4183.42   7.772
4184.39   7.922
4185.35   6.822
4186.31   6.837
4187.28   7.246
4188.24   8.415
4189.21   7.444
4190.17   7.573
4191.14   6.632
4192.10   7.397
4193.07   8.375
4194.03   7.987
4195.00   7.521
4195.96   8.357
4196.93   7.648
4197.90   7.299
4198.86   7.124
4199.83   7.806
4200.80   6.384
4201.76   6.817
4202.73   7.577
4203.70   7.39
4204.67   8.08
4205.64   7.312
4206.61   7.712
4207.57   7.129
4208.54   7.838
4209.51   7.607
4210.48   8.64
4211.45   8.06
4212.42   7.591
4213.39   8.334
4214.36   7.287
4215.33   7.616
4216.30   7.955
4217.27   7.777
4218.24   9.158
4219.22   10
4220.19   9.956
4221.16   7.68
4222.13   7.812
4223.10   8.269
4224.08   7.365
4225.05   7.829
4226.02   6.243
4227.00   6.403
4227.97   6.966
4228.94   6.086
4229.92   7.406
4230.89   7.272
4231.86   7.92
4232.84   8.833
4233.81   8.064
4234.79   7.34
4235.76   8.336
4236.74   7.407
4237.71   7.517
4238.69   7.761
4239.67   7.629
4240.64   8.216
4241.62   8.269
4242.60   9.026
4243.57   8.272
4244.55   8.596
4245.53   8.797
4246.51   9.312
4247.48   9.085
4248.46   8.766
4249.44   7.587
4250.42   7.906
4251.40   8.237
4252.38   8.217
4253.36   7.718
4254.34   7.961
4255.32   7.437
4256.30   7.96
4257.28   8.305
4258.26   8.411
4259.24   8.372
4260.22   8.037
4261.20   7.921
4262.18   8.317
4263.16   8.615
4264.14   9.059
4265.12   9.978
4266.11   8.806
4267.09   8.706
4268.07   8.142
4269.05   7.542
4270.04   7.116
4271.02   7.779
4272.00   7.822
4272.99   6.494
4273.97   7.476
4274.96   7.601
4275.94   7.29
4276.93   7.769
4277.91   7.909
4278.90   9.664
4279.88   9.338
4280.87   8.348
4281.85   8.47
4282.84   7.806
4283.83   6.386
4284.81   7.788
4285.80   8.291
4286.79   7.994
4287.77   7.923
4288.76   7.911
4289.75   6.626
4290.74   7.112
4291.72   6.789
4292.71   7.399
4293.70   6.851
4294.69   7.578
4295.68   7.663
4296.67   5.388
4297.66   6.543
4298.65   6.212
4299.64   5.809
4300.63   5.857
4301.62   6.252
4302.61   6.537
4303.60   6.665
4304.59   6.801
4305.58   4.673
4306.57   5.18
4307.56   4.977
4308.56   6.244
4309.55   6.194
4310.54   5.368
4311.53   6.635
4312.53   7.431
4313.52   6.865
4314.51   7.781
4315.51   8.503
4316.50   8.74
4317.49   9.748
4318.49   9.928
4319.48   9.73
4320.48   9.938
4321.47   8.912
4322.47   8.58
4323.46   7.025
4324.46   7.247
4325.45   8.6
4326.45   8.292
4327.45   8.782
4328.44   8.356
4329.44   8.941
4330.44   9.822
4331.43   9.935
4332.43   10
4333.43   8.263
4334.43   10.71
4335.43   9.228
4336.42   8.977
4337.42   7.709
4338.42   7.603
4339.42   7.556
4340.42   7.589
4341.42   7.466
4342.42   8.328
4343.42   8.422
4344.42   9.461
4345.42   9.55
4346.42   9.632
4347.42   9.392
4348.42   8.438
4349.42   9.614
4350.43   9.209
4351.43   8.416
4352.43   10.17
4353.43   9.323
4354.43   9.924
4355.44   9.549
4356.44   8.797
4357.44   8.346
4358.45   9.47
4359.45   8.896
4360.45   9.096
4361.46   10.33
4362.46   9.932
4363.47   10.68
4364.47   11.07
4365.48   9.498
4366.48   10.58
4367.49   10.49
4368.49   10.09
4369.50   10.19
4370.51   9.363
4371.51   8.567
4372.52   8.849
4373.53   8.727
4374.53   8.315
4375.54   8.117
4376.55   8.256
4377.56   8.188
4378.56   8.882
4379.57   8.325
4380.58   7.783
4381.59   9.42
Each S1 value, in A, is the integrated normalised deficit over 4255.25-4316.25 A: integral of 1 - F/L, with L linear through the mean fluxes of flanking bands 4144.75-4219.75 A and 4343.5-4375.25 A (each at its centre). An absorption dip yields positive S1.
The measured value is 8.7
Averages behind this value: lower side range 7.52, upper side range 9.46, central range 7.4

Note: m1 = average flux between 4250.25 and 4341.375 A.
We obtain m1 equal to 7.81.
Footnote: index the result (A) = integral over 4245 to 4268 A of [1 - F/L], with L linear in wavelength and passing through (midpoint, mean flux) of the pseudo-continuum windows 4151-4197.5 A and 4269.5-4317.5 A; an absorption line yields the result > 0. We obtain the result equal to -3.7 A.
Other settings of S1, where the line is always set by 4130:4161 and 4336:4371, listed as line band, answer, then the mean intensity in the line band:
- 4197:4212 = 0.9 A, 7.52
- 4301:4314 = 4.0 A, 6.14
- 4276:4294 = 1.8 A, 7.8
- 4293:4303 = 2.6 A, 6.48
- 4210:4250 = 0.9 A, 8.01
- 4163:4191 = 1.7 A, 7.28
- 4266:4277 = 1.1 A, 7.67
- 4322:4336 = 0.3 A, 8.85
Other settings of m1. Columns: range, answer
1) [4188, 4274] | 7.91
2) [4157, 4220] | 7.57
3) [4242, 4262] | 8.3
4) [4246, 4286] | 8.14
